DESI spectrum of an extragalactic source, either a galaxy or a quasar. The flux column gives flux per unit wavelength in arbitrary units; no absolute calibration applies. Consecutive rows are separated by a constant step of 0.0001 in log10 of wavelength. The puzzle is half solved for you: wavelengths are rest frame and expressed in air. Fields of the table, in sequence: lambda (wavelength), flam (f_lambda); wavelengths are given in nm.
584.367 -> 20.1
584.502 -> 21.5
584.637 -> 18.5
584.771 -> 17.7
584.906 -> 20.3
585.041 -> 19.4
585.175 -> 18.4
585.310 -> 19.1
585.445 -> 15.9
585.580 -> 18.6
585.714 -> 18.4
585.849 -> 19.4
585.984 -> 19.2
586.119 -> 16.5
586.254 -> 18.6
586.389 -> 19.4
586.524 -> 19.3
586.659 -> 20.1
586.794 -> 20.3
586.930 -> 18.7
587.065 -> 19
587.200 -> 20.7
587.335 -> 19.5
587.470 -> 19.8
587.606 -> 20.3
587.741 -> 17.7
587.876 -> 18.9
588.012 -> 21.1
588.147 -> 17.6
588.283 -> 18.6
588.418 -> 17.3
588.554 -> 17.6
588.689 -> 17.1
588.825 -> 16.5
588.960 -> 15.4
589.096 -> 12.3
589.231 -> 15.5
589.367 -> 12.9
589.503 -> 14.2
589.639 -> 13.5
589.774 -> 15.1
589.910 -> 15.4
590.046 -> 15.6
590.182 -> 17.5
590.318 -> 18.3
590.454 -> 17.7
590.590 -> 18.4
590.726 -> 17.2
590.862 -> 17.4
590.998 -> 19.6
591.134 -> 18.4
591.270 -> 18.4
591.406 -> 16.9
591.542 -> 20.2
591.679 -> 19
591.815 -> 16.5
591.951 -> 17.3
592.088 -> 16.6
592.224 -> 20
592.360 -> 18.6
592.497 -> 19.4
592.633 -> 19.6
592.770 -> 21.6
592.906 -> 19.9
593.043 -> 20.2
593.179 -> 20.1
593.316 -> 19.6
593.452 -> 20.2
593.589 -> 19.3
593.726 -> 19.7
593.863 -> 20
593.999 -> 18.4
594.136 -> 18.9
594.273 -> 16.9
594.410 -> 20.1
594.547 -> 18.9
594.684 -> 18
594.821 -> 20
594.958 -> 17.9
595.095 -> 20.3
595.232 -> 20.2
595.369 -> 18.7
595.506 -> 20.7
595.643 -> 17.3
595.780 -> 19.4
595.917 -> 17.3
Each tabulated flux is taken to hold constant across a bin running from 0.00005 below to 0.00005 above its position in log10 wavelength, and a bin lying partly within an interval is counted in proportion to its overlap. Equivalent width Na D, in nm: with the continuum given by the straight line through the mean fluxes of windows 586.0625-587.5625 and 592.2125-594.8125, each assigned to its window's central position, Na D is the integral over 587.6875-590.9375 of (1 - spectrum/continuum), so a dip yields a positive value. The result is 0.46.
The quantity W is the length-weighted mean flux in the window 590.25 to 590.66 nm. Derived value 18.1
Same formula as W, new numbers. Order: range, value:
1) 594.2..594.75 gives 18.5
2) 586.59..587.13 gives 19.5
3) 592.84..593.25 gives 20.1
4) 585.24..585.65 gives 17.9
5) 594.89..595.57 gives 19.6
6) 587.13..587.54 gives 20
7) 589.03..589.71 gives 13.7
